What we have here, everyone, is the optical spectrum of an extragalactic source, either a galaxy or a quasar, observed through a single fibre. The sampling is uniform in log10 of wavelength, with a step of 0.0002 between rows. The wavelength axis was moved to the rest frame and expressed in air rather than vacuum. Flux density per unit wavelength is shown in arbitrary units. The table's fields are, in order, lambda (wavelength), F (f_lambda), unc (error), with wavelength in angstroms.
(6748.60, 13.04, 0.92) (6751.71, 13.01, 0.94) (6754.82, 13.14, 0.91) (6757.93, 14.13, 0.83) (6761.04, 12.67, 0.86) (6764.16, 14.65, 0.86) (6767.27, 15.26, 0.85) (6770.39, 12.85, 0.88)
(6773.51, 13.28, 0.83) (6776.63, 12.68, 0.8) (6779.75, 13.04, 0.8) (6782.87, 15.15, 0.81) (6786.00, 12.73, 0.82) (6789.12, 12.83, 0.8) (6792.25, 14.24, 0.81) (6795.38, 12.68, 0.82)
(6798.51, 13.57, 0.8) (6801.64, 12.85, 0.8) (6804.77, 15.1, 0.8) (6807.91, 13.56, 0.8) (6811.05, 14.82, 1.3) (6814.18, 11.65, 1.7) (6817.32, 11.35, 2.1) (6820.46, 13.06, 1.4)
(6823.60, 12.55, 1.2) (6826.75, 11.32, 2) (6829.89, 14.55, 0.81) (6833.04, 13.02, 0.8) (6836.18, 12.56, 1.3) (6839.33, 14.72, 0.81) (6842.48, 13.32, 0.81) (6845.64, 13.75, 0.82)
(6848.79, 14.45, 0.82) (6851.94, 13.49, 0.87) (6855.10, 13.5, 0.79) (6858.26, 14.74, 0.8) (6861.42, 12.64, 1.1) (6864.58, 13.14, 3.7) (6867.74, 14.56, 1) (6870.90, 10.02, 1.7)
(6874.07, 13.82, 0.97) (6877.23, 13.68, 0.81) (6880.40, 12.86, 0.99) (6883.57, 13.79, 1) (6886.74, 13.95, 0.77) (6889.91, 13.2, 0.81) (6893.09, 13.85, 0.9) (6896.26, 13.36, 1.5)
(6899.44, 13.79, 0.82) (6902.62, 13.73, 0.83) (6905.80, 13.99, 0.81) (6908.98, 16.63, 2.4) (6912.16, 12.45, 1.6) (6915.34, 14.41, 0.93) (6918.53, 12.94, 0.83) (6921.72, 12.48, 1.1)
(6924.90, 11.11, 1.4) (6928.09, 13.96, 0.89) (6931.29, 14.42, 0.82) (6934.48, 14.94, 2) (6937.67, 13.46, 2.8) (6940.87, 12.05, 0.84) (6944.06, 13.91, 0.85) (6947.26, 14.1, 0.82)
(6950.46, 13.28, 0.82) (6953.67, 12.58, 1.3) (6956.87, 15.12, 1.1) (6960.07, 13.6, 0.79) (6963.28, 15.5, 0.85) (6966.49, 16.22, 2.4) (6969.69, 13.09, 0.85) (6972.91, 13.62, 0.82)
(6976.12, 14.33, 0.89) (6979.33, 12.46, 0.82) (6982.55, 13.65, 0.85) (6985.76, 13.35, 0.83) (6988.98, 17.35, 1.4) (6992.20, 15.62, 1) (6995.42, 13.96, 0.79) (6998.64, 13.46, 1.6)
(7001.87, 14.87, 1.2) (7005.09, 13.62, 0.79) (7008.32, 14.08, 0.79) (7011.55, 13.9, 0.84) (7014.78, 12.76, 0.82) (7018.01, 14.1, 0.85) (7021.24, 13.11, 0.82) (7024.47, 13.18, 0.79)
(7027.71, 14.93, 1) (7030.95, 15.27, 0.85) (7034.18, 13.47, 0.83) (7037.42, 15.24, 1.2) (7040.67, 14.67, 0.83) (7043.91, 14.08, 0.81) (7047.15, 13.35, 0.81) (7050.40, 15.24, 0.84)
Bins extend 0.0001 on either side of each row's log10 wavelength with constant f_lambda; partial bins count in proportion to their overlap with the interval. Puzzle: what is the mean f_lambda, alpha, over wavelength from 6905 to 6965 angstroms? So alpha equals 13.7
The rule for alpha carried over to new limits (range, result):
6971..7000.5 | 14.2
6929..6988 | 13.9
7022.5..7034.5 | 14.3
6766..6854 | 13.4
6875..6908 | 13.7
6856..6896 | 13.4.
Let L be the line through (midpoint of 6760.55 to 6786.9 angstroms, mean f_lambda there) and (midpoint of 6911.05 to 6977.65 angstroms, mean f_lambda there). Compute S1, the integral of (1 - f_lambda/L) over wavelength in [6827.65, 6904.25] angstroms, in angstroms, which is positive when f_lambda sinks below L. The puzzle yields 1.0 angstroms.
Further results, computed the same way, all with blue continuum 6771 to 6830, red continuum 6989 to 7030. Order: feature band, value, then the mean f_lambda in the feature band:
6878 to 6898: 0.1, 13.5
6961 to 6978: -0.7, 14.5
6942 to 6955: 0.4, 13.4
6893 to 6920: -0.5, 13.9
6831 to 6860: -0.8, 13.7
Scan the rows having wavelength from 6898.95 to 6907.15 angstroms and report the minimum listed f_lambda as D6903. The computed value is 13.73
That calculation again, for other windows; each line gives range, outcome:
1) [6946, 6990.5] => 12.46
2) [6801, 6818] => 11.35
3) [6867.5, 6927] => 10.02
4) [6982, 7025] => 12.76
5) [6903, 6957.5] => 11.11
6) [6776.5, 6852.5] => 11.32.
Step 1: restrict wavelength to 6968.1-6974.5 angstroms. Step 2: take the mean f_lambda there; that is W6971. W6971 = 13.3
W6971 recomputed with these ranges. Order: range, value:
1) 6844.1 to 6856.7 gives 13.8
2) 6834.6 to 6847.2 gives 13.6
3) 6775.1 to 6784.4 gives 13.6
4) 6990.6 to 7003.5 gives 14.5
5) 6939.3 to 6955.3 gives 13.2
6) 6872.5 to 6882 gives 13.5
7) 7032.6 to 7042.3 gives 14.5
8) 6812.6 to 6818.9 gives 11.5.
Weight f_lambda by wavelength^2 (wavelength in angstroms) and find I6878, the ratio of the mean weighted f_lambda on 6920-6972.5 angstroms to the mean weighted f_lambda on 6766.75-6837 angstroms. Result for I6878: 1.08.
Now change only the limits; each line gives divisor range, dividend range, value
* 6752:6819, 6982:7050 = 1.13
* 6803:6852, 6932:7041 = 1.11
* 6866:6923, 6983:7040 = 1.09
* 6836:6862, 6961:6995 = 1.09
